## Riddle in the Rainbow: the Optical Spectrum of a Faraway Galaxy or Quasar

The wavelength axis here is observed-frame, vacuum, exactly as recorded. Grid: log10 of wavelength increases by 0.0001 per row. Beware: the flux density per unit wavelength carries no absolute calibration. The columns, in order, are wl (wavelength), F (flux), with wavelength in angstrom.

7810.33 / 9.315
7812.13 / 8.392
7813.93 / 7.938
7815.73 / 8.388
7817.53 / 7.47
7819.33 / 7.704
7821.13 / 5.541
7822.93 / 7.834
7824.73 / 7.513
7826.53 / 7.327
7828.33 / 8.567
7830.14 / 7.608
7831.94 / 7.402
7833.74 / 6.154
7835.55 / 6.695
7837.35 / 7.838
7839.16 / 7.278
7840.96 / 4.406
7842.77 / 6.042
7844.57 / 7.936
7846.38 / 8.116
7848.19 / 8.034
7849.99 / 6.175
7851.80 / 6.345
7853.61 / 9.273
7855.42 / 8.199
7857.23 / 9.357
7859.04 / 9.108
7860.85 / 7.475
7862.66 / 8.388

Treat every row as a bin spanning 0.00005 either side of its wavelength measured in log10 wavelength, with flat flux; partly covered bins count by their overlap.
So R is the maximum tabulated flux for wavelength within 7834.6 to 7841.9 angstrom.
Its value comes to 7.838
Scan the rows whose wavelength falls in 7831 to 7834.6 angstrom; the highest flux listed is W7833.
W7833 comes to 7.402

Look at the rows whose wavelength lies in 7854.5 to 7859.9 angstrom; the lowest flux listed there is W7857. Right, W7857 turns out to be 8.199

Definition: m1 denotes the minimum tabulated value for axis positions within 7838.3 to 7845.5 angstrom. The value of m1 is 4.406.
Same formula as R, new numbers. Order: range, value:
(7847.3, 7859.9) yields 9.357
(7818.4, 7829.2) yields 8.567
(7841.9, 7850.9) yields 8.116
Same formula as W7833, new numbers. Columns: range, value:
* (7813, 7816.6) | 8.388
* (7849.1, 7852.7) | 6.345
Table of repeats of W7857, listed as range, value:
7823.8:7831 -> 7.327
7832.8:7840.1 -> 6.154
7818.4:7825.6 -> 5.541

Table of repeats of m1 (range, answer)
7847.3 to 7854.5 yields 6.175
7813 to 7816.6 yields 7.938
